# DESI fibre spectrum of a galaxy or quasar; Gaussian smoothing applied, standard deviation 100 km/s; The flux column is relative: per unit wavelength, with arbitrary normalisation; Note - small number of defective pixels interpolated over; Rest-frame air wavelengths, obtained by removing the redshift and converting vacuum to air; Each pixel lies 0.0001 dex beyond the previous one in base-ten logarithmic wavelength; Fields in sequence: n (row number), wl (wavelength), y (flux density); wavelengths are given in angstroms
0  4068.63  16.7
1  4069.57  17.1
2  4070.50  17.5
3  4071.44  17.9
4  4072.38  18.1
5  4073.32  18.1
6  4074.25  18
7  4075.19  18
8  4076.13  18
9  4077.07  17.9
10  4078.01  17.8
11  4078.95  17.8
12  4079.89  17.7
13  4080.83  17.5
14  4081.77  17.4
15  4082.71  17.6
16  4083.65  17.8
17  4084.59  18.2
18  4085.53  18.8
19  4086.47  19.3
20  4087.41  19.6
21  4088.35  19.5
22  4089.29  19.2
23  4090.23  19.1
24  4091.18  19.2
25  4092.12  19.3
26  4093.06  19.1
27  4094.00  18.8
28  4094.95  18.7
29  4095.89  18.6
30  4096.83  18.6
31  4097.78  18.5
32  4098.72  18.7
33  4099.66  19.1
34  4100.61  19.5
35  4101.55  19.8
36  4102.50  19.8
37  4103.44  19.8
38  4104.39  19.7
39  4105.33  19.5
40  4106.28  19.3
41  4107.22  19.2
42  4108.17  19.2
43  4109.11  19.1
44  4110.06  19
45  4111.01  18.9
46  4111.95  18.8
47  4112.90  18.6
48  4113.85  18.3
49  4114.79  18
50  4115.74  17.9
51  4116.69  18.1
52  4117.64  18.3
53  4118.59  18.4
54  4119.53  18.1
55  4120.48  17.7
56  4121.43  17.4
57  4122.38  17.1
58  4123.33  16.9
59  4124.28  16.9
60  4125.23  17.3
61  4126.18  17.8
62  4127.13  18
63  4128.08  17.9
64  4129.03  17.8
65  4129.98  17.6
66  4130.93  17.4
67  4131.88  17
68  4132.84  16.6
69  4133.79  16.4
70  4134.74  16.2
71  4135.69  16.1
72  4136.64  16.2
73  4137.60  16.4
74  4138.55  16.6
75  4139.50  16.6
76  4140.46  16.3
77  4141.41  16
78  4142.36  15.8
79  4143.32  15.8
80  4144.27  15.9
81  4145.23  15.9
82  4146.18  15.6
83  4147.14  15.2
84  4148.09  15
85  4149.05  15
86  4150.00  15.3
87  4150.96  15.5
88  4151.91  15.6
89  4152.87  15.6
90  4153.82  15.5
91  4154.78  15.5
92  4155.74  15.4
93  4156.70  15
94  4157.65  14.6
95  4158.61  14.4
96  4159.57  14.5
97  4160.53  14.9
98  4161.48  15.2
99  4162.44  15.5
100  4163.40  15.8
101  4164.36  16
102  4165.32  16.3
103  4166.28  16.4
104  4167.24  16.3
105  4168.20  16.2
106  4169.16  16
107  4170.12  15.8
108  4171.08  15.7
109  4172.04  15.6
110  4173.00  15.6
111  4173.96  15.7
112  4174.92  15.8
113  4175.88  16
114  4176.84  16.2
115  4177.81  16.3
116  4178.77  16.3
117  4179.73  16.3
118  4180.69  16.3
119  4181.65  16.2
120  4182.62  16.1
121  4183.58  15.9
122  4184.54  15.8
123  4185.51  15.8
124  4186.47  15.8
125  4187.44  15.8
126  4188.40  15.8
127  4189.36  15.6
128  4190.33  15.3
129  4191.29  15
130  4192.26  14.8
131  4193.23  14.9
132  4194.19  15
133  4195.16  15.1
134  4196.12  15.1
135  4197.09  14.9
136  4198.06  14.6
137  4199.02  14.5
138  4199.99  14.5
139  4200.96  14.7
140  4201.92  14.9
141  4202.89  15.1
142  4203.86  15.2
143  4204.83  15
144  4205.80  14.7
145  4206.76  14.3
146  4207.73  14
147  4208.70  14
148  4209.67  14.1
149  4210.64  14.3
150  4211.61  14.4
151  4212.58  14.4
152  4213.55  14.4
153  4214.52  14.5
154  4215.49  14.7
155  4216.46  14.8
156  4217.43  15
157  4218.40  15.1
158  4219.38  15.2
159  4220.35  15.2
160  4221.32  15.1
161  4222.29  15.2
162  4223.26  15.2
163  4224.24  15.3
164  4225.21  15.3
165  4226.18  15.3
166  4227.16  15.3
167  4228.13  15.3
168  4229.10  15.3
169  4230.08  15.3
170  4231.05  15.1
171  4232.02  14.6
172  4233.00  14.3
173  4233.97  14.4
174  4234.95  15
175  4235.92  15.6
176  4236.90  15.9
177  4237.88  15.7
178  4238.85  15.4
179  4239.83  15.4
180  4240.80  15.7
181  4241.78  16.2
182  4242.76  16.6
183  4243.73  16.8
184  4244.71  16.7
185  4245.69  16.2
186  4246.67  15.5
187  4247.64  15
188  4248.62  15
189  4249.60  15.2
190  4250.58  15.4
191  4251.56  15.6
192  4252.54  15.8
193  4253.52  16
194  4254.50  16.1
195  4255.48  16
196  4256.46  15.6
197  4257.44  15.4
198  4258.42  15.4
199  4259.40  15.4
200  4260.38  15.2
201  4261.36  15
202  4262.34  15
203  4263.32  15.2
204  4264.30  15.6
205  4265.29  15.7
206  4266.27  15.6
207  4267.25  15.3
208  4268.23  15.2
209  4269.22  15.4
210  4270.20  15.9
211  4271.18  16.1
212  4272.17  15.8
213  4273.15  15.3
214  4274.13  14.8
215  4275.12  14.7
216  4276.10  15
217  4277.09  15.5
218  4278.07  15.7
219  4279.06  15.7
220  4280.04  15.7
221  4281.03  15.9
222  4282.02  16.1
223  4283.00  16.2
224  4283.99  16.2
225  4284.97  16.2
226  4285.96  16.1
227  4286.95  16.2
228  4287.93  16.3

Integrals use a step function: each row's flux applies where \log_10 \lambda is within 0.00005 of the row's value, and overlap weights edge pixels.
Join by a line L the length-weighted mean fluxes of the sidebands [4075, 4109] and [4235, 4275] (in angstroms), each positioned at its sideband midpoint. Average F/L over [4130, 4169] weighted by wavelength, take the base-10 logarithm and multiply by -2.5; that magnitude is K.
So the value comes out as 0.12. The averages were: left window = 18.8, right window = 15.6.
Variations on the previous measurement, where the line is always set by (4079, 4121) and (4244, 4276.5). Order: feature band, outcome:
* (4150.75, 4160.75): 0.17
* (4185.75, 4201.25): 0.12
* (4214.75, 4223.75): 0.09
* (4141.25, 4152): 0.15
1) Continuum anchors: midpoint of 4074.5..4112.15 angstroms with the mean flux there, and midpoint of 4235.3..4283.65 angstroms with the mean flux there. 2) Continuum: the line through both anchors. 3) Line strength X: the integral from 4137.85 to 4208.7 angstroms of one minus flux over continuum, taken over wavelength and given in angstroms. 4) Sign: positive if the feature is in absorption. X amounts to 7.3 angstroms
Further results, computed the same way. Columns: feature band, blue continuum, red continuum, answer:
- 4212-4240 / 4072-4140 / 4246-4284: 1.89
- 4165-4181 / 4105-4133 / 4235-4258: 0.98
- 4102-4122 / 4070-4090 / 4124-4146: -1.60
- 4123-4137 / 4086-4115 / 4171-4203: 0.62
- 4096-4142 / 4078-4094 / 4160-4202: -1.09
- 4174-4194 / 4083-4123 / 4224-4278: 1.40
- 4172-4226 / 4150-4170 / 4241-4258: 1.57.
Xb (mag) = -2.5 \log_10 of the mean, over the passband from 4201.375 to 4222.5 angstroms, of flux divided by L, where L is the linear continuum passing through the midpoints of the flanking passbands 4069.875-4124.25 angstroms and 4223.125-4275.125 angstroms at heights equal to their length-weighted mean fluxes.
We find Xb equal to 0.106 mag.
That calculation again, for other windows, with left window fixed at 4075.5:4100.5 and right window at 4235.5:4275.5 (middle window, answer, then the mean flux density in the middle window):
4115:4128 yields 0.016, 17.7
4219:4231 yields 0.061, 15.3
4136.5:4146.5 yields 0.097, 16.1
